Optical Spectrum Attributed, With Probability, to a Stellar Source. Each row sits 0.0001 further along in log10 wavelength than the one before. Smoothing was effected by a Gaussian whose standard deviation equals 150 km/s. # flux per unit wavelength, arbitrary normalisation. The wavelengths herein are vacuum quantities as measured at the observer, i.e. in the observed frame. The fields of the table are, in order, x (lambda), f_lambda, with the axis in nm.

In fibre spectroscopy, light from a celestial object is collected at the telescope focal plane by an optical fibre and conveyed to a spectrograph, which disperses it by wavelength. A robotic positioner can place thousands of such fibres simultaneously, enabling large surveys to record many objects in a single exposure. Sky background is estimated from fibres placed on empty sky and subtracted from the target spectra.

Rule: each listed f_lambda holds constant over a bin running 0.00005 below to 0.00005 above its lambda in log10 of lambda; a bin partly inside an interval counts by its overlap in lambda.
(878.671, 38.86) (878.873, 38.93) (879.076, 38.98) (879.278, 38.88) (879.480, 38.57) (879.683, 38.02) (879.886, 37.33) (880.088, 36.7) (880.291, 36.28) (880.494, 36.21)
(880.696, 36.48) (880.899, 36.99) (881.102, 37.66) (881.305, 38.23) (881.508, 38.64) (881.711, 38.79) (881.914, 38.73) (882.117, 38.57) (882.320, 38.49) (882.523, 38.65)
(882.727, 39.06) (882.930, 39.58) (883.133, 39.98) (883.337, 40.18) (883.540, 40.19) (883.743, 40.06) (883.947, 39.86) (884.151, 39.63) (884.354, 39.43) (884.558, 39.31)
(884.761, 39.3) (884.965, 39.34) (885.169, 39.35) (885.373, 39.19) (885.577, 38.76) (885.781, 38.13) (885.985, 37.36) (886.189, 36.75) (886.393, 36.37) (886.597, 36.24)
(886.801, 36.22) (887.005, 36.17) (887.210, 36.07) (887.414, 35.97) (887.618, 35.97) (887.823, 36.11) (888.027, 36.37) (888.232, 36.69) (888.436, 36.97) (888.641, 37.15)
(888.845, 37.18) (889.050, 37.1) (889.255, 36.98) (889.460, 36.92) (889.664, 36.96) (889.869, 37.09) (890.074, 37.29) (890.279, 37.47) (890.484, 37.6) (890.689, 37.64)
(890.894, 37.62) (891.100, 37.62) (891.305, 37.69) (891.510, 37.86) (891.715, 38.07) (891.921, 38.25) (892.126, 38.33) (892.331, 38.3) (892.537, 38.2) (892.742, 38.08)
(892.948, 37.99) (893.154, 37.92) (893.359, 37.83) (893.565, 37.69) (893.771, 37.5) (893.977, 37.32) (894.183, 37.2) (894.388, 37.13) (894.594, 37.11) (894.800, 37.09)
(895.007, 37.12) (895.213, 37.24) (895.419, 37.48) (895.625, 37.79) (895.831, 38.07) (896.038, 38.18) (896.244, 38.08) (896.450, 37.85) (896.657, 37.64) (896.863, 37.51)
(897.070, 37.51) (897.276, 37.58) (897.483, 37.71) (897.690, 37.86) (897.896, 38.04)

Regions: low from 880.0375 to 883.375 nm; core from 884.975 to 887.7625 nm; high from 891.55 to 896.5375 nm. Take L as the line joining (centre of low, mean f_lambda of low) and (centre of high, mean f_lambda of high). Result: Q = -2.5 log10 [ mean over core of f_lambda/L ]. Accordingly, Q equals 0.02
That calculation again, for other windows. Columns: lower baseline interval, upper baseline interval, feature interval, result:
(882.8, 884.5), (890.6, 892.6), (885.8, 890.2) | 0.060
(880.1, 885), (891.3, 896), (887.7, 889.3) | 0.040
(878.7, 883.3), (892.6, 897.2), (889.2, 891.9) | 0.009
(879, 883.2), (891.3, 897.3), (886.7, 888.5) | 0.049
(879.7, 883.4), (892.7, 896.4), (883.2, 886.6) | -0.025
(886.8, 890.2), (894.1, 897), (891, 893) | -0.027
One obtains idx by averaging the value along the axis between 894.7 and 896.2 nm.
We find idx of 37.6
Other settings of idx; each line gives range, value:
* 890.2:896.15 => 37.7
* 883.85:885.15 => 39.5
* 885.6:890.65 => 36.8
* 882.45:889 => 38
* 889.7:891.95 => 37.6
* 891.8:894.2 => 37.9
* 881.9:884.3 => 39.4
